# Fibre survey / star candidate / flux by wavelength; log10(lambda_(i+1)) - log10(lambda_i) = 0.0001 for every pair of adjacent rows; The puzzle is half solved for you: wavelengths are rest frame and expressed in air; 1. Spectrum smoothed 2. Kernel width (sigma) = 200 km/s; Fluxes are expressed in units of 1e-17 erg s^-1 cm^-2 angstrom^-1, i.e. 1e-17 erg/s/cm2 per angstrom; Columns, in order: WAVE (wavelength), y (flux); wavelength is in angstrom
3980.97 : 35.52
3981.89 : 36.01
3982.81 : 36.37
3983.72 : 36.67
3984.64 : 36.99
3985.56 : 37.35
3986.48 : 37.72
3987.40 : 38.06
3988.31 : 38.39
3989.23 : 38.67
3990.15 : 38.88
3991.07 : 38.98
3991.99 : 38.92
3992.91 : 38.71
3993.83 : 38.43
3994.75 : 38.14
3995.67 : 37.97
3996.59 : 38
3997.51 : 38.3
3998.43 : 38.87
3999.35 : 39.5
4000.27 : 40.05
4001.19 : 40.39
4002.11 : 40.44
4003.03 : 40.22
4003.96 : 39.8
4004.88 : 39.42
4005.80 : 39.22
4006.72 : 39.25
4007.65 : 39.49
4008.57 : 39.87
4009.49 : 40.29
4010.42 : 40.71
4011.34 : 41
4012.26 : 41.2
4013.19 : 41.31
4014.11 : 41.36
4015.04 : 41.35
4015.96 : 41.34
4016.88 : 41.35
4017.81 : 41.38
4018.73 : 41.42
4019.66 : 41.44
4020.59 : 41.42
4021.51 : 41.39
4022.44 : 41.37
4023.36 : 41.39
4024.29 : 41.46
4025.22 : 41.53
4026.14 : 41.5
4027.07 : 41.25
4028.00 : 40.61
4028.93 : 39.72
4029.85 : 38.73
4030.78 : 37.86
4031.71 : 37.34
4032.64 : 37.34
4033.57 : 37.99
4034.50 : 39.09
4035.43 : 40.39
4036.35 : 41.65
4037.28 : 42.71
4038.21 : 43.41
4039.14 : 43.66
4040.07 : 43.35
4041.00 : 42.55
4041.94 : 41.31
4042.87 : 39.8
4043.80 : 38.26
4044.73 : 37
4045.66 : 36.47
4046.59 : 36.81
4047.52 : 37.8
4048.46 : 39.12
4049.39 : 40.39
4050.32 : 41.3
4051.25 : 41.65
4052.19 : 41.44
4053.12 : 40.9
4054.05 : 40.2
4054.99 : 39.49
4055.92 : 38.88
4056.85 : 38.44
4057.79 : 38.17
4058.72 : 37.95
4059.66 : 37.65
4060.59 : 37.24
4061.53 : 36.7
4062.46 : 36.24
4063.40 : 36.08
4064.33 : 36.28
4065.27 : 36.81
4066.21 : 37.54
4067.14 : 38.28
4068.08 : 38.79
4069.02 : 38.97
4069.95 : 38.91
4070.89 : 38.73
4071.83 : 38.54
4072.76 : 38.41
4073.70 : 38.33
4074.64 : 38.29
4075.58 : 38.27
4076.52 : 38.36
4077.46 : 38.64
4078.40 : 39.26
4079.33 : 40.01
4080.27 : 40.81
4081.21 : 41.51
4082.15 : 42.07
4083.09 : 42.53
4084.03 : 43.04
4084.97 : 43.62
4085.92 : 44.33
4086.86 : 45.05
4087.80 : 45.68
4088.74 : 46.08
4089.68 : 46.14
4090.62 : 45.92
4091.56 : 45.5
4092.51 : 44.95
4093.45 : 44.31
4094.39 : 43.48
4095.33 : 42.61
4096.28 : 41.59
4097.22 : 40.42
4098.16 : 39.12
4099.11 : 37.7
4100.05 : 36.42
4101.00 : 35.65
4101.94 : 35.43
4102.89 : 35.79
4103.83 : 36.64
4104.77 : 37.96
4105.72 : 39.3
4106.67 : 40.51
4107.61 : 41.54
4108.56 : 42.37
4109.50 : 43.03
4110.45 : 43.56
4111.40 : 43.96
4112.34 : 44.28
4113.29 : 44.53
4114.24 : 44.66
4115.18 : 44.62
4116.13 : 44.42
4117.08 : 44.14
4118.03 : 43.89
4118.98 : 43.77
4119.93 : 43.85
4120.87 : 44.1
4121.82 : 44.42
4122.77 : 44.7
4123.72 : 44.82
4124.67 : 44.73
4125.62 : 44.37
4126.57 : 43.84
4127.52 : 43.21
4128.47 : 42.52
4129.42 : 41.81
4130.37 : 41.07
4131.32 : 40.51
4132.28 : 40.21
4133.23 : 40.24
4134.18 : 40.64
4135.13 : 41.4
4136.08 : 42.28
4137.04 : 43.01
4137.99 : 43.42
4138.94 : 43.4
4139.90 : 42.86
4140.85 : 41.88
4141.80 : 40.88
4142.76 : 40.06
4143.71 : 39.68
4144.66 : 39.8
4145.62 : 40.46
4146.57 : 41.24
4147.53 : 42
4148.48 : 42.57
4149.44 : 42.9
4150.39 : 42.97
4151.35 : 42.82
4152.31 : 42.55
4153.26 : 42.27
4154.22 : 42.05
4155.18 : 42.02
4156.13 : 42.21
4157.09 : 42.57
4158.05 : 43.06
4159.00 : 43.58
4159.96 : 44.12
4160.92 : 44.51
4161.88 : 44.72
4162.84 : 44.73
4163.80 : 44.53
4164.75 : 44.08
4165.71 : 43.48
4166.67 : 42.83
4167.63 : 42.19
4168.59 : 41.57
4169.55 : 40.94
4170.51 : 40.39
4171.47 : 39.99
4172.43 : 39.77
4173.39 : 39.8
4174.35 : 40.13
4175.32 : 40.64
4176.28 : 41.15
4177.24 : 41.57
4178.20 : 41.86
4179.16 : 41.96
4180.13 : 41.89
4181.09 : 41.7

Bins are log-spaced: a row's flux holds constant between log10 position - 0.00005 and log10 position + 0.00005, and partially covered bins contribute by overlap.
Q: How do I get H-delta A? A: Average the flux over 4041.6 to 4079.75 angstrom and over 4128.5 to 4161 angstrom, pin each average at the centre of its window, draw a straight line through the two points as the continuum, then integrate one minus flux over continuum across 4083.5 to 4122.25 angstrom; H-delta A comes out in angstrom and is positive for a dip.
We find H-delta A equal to -2.05 angstrom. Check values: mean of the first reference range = 38.6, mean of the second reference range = 41.9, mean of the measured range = 42.4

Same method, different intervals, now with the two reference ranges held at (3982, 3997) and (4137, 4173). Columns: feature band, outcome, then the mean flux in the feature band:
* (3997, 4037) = -1.6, 40.3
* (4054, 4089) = 0.5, 39.5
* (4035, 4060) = -0.4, 40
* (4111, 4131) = -1.2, 43.9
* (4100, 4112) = 0.4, 39.6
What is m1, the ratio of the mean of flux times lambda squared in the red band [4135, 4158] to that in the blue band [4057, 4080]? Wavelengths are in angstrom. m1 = 1.15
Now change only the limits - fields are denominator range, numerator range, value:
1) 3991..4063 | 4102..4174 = 1.12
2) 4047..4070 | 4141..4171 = 1.15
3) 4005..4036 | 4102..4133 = 1.10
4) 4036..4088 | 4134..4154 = 1.10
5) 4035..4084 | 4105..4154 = 1.12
